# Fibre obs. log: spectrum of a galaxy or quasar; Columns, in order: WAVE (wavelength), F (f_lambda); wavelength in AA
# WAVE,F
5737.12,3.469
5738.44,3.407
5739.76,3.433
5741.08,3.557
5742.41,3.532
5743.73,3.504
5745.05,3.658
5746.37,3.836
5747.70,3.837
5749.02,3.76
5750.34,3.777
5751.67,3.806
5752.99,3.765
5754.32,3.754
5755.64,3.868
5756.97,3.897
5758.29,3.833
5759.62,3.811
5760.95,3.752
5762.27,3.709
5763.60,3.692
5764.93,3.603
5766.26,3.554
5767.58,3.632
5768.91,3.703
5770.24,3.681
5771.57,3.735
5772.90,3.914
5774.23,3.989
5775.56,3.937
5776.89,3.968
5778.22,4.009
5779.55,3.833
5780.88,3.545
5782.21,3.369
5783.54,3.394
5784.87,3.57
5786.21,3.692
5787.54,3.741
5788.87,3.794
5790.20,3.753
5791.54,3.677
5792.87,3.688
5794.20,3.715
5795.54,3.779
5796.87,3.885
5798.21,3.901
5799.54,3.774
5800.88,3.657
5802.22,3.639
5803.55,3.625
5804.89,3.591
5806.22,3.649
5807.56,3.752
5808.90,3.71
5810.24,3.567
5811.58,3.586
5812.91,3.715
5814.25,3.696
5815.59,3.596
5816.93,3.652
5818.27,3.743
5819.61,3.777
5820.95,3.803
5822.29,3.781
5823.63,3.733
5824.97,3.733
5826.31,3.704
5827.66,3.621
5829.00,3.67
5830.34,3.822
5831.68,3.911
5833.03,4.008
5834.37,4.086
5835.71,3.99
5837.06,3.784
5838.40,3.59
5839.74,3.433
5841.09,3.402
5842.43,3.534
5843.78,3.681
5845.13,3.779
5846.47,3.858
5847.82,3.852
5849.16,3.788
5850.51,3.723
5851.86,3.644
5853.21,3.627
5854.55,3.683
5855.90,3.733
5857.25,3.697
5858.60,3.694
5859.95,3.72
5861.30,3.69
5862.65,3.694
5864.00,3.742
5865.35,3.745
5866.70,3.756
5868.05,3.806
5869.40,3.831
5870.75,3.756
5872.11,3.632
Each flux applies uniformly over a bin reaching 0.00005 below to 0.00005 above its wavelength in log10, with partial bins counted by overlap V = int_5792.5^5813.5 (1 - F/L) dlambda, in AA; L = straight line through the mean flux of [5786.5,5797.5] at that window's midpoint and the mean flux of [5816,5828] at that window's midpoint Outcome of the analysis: 0.2 AA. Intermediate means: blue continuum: 3.75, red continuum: 3.73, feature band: 3.7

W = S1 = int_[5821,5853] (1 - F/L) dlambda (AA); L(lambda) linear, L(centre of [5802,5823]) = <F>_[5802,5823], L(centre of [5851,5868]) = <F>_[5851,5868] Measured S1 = -0.4 AA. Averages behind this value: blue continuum 3.68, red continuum 3.71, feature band 3.74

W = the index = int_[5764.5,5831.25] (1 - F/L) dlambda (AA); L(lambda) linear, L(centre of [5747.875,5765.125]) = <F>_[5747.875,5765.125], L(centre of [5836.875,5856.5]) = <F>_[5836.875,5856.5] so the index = 0.3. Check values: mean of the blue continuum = 3.78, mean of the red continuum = 3.67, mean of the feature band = 3.71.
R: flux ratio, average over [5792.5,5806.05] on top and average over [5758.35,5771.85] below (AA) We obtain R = 1.0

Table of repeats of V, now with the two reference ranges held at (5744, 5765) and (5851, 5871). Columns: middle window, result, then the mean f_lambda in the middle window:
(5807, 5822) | 0.2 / 3.69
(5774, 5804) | 0.2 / 3.73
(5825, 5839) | -0.3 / 3.82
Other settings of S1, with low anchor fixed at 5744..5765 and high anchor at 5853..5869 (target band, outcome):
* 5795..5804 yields 0.0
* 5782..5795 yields 0.4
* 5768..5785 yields 0.1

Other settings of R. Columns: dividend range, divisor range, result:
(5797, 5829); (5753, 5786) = 0.99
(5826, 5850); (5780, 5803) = 1.02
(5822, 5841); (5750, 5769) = 1.01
